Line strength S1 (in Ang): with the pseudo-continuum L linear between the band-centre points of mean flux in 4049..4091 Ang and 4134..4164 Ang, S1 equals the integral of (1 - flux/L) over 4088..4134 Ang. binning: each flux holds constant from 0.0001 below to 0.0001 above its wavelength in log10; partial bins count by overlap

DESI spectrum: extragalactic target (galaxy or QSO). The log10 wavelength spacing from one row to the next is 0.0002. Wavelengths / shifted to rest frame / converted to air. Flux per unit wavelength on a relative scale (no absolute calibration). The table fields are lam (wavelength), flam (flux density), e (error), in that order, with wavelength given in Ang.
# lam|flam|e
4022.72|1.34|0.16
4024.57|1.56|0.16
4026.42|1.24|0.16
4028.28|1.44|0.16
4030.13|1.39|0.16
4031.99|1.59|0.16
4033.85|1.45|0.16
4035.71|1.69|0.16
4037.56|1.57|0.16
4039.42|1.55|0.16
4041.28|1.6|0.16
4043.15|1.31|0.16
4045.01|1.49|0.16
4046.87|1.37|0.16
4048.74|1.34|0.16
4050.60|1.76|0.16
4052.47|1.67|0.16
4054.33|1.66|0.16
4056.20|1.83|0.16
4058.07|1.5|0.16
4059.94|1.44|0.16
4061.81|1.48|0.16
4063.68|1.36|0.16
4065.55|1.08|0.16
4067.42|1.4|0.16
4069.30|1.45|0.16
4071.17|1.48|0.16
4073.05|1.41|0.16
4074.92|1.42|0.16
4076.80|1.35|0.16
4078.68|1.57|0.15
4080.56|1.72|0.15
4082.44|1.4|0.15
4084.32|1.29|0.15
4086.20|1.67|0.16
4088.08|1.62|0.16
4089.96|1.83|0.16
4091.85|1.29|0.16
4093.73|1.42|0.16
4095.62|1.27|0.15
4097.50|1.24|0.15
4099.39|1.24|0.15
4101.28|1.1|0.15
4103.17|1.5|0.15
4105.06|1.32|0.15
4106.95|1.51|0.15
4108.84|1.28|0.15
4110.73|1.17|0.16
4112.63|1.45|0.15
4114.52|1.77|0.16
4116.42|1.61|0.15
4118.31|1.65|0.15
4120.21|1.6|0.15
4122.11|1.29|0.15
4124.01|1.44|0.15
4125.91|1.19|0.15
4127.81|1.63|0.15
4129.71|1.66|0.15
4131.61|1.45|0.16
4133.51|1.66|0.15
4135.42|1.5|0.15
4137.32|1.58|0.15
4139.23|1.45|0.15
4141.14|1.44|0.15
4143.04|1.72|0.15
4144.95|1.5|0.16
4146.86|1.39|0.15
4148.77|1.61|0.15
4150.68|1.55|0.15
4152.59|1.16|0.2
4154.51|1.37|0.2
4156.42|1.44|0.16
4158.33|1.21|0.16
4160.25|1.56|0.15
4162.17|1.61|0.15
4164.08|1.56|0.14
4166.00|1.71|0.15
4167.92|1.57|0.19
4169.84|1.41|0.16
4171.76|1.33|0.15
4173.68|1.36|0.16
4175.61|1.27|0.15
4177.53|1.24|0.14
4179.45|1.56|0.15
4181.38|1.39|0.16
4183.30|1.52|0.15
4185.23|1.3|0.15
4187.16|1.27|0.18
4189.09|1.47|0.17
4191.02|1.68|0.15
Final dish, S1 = 1.6 Ang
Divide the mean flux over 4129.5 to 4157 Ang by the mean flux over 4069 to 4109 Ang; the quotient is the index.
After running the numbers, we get 1.05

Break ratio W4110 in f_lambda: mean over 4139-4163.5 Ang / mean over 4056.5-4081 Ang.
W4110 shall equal 1.02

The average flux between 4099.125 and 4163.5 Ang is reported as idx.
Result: 1.46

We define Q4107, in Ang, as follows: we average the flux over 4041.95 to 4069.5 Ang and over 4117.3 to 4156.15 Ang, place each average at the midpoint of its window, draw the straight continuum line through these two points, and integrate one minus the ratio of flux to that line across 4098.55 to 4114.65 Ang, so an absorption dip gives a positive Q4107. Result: 1.5 Ang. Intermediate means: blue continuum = 1.48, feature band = 1.35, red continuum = 1.49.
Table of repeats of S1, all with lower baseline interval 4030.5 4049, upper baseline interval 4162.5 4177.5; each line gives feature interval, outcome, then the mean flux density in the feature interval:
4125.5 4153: -0.93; 1.51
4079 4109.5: 1.15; 1.42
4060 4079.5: 1.13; 1.4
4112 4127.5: -0.39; 1.51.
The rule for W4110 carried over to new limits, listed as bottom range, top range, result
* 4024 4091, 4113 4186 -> 0.99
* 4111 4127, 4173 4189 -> 0.92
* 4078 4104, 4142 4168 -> 1.04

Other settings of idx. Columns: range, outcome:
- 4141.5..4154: 1.48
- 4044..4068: 1.49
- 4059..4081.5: 1.43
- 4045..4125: 1.46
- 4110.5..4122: 1.55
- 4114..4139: 1.53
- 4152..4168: 1.47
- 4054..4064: 1.55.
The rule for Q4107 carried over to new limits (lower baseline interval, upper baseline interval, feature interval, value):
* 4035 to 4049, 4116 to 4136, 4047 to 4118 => 2.2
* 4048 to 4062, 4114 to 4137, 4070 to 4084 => 0.9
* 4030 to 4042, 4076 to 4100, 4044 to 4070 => 0.5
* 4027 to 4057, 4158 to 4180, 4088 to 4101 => 1.0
